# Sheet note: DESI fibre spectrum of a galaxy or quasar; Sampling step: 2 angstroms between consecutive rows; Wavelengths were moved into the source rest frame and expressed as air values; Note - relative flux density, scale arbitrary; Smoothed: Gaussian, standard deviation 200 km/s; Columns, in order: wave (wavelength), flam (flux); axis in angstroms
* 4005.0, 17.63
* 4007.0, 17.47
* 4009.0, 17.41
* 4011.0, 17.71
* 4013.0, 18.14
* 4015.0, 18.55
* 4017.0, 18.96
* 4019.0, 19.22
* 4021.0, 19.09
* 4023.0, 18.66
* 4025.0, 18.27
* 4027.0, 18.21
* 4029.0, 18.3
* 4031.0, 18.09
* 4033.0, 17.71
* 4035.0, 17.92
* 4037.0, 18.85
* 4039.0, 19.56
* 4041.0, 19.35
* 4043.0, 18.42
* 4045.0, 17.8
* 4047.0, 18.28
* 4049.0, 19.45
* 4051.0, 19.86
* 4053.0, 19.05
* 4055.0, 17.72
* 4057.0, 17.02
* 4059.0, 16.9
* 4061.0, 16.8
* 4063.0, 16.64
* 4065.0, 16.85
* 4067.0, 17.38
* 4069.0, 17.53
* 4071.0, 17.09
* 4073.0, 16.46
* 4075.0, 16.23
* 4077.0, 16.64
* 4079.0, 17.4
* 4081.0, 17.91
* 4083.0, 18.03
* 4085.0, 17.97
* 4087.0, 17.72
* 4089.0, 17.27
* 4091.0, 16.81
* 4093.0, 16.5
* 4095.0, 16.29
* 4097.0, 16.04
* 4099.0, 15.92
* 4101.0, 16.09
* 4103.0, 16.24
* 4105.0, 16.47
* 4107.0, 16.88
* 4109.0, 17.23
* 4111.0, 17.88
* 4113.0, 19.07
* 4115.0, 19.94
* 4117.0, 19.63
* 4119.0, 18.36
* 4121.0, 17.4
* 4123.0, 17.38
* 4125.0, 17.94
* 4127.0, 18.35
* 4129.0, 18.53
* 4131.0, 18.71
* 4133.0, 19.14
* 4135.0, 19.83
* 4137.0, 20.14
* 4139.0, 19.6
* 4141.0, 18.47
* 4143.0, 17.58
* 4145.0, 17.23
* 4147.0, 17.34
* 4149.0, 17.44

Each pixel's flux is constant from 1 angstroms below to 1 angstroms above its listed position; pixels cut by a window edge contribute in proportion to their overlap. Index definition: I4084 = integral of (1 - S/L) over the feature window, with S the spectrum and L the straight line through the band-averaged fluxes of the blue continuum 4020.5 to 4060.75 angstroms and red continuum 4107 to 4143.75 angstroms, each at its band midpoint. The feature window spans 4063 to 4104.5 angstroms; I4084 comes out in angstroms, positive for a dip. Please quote 3.5 angstroms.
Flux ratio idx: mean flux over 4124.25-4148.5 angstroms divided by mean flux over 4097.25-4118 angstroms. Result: 1.06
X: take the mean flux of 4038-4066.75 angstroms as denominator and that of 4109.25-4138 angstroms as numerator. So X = 1.03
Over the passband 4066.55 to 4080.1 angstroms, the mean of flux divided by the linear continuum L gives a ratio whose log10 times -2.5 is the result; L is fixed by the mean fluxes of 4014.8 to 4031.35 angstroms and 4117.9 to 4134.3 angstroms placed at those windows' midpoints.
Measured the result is 0.09 mag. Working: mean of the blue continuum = 18.6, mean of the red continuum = 18.3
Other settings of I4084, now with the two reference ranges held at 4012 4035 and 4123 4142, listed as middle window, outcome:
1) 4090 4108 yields 2.3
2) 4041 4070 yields 1.1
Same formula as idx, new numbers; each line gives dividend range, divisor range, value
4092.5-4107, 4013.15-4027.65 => 0.87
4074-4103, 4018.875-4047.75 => 0.91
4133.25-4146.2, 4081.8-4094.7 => 1.08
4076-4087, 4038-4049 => 0.94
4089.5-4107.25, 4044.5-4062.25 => 0.90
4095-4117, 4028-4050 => 0.93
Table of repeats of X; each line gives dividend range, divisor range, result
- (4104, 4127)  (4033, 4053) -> 0.96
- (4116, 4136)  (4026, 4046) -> 1.01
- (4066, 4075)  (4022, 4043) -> 0.92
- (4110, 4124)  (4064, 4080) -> 1.09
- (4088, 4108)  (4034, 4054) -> 0.87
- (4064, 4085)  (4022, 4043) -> 0.93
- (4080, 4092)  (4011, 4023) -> 0.94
